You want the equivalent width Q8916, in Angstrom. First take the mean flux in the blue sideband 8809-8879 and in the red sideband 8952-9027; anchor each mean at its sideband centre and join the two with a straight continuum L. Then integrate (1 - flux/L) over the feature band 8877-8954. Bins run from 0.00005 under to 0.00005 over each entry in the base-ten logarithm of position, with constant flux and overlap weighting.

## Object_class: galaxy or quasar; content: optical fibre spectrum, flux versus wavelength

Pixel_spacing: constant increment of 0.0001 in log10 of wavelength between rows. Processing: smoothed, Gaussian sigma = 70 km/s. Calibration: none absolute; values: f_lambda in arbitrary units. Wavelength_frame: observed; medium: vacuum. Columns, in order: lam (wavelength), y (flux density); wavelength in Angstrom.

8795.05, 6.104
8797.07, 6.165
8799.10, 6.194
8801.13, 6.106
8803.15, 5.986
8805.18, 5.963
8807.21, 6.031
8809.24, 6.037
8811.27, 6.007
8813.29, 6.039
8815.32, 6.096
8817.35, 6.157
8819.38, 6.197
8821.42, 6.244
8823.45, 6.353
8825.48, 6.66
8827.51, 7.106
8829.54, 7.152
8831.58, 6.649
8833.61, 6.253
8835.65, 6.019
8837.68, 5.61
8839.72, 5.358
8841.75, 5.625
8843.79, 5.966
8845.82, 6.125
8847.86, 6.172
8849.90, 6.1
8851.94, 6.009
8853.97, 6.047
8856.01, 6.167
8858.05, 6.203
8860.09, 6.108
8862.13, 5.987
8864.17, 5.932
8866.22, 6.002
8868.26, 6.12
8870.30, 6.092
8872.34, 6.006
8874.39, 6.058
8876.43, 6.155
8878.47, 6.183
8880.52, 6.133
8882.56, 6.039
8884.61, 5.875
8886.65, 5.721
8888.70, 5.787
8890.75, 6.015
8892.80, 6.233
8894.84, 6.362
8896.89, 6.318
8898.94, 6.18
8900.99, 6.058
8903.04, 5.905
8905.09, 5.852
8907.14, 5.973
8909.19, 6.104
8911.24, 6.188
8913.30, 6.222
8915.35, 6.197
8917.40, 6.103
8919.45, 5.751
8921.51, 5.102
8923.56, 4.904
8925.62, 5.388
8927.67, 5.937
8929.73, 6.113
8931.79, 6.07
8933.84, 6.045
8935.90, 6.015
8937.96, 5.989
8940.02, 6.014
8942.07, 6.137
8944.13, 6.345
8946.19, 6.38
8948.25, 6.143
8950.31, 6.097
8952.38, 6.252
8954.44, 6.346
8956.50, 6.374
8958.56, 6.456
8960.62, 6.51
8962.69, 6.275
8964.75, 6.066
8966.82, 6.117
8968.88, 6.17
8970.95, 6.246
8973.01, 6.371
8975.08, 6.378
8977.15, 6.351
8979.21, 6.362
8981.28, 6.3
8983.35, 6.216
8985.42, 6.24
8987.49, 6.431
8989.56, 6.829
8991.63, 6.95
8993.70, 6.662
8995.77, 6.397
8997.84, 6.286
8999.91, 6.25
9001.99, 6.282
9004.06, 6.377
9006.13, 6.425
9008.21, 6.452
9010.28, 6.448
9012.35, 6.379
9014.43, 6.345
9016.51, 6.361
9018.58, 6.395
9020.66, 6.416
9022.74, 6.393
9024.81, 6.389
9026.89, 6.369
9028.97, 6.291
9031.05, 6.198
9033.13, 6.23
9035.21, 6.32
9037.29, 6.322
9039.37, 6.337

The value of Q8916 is 3.1 Angstrom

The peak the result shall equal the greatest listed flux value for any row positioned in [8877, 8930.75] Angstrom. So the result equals 6.362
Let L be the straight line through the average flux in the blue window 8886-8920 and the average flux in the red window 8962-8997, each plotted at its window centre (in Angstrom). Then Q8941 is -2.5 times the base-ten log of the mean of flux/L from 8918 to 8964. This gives 0.03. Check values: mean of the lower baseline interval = 6.07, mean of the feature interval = 6.03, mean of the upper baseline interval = 6.38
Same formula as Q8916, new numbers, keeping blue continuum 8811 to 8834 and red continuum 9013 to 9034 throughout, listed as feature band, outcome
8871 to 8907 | 1.96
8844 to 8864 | 1.01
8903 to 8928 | 2.26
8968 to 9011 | -0.32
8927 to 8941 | 0.77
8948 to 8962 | 0.11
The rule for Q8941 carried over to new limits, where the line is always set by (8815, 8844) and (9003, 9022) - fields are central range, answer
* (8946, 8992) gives 0.005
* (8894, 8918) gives 0.033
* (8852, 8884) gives 0.034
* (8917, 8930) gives 0.139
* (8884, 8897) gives 0.046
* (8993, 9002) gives 0.002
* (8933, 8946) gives 0.039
